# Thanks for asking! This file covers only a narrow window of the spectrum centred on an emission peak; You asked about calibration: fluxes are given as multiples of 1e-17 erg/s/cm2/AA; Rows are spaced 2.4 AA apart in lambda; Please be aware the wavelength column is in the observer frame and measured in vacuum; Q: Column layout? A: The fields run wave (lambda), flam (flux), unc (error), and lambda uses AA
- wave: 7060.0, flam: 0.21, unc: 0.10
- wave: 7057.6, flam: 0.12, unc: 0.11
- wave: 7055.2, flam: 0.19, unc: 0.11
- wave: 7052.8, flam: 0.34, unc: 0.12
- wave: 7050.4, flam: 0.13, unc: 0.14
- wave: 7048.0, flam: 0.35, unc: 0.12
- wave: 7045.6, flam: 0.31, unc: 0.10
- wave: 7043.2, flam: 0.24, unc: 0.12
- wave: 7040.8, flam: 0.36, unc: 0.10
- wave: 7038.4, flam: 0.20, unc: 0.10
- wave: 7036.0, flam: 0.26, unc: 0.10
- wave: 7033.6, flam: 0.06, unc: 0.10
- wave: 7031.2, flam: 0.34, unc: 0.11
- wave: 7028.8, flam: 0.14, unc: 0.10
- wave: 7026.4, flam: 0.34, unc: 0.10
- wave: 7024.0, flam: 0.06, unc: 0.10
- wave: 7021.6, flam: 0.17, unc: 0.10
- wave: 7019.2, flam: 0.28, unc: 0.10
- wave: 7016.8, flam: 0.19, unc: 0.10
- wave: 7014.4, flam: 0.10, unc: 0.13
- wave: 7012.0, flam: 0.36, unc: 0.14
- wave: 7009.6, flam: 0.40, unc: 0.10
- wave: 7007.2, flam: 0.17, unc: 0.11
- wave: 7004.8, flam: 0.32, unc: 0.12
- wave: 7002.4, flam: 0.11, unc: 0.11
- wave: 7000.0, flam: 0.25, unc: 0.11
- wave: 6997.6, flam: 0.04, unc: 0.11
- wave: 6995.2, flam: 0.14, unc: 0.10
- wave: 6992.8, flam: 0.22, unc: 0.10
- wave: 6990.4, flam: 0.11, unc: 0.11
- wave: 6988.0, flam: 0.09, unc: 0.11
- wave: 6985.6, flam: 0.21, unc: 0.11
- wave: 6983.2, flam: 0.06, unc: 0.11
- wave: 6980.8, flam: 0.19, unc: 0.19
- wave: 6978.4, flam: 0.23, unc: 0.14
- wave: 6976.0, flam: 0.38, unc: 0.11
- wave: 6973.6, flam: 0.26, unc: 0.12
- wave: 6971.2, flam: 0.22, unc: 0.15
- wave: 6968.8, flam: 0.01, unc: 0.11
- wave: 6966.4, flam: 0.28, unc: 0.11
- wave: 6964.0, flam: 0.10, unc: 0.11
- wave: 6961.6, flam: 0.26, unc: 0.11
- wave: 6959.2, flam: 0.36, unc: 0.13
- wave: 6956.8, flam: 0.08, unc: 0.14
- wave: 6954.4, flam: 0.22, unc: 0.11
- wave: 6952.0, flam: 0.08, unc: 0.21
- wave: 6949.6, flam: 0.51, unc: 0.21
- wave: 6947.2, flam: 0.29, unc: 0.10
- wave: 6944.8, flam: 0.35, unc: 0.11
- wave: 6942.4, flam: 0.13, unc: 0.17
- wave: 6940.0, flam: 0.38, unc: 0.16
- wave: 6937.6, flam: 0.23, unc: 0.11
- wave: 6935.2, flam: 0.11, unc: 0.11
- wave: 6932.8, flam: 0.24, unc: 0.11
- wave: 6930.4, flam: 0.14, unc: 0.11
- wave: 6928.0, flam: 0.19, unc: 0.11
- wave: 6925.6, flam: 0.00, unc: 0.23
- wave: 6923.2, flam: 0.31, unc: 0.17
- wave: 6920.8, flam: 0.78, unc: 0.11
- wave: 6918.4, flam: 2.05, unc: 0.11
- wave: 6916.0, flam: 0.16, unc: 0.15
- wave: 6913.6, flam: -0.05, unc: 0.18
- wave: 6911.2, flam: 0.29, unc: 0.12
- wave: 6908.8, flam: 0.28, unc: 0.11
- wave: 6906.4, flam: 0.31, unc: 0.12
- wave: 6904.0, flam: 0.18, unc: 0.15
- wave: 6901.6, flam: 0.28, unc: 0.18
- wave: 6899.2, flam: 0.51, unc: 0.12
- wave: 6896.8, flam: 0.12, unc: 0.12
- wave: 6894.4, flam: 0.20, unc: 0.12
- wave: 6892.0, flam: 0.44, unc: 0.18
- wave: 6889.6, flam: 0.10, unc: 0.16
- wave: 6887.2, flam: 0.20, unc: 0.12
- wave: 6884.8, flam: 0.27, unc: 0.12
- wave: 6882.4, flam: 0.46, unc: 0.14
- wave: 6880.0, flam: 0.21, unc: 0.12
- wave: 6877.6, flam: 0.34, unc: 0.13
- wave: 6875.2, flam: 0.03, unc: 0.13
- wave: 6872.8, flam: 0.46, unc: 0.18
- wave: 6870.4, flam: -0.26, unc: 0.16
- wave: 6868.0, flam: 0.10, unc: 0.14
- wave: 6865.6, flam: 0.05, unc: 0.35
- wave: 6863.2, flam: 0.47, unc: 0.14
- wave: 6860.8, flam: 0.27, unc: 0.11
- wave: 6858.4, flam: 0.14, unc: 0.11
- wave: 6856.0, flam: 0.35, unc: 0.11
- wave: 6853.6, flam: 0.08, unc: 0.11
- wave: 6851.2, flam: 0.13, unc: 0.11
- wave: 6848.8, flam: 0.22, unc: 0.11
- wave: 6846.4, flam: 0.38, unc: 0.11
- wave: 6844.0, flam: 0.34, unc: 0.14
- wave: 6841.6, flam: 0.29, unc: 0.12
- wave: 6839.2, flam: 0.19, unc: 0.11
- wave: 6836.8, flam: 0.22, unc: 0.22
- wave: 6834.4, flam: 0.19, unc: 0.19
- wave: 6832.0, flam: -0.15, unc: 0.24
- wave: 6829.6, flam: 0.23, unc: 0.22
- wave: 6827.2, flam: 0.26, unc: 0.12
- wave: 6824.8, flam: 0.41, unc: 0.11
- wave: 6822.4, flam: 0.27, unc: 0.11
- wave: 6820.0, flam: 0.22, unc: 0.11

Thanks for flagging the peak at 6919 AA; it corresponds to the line Halpha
